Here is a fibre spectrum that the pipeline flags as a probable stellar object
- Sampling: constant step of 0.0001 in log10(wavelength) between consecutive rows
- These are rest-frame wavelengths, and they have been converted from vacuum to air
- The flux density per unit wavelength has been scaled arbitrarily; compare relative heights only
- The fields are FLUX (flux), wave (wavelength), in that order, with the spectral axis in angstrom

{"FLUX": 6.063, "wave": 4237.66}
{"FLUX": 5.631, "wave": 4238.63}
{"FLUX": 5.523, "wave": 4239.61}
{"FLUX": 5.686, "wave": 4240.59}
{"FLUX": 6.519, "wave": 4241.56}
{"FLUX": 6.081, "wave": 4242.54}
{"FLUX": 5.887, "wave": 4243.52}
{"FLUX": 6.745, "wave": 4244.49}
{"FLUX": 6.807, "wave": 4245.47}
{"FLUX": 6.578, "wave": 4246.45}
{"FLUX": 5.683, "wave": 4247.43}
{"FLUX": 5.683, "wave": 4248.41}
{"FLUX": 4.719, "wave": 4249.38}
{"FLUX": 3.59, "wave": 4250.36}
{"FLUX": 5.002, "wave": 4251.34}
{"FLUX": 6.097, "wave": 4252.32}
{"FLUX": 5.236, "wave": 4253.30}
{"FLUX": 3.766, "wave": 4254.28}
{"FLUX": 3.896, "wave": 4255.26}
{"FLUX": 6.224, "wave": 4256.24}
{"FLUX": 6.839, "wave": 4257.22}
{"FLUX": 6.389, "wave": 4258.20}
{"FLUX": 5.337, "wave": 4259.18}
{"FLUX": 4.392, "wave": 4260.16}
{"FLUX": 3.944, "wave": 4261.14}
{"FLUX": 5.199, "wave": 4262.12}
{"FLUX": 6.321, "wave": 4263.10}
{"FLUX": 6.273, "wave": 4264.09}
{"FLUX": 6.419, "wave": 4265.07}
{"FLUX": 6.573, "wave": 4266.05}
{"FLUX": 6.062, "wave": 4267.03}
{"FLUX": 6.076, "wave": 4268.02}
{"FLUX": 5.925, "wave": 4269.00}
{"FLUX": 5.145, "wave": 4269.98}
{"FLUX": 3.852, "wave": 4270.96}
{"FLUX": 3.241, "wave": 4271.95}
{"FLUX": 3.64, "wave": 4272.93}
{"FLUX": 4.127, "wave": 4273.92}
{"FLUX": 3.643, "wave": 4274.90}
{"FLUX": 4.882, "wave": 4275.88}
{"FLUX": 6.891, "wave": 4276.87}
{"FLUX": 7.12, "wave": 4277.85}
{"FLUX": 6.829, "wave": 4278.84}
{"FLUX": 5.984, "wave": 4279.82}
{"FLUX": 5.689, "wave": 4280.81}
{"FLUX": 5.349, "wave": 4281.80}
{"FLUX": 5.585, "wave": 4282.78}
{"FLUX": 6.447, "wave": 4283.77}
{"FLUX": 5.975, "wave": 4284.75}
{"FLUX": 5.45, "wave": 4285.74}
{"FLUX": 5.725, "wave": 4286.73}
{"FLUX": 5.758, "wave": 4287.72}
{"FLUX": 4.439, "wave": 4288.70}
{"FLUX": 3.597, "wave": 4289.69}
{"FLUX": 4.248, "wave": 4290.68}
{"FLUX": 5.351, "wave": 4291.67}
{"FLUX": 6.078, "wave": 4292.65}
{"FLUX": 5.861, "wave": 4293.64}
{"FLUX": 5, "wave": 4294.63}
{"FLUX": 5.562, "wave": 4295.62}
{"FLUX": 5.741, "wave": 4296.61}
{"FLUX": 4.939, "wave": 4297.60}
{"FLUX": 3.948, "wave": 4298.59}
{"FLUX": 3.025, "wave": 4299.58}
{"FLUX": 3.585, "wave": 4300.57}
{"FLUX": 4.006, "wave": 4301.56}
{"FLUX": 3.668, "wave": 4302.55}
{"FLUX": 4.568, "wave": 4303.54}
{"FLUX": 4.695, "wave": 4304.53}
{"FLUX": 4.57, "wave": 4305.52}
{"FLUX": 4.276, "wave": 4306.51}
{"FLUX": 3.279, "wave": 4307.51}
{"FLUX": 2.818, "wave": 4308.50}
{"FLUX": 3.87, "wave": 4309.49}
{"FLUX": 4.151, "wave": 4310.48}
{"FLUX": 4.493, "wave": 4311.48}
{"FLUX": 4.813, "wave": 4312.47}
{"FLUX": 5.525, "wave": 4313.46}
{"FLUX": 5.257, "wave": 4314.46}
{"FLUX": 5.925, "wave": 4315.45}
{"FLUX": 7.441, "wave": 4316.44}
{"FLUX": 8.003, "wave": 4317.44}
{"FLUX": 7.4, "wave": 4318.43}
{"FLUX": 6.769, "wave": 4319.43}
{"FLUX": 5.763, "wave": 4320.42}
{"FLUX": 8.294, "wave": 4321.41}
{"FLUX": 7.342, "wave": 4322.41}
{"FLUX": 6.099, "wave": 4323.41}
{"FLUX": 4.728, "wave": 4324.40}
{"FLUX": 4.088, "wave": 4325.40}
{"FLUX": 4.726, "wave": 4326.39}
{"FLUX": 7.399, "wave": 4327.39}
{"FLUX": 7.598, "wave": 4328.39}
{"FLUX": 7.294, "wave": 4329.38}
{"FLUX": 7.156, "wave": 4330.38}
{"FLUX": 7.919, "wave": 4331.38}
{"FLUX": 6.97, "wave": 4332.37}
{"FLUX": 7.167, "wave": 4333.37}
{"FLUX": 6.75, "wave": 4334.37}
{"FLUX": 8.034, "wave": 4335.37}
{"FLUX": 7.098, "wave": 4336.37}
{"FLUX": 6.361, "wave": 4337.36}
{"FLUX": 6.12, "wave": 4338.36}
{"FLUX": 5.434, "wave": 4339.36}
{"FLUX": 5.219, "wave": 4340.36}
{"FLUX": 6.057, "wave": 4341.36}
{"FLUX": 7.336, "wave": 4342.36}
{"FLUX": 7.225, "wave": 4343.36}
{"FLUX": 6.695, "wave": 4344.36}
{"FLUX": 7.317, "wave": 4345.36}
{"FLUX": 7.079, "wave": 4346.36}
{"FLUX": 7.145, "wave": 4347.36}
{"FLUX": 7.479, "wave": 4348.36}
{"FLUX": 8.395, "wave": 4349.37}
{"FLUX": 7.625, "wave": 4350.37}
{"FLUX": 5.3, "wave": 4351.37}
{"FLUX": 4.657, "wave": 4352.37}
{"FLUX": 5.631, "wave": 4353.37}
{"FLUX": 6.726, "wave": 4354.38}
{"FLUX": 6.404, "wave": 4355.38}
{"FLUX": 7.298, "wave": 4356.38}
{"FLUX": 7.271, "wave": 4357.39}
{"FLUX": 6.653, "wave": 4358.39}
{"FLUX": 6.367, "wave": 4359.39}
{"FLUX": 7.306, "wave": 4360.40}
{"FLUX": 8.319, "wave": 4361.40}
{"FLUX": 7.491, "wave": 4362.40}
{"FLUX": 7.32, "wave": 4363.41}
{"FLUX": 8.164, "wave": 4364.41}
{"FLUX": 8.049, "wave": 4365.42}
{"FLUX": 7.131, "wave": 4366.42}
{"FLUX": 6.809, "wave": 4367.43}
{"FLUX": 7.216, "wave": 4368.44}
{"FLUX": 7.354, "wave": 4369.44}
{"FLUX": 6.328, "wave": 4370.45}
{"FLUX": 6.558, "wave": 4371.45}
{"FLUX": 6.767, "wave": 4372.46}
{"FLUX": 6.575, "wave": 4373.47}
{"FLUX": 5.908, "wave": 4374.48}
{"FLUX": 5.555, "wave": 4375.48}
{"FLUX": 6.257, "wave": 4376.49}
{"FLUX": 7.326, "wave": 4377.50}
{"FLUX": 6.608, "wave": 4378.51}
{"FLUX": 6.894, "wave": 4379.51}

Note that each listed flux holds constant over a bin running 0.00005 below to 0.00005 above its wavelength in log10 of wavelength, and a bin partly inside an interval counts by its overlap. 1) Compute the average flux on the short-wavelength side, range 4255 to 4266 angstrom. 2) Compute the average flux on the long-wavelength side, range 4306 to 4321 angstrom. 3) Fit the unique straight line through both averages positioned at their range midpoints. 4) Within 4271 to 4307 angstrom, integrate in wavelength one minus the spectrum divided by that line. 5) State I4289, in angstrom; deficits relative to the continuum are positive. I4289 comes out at 3.3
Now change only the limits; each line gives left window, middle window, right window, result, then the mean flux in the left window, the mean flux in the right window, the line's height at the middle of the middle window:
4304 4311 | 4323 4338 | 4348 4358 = -3.63 angstrom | 3.95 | 6.66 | 5.32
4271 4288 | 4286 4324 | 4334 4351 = 5.40 angstrom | 5.38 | 6.89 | 5.99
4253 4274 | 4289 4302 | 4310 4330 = 2.42 angstrom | 5.24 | 6.16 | 5.76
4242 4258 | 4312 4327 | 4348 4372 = 0.72 angstrom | 5.57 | 6.99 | 6.47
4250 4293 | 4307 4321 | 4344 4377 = 1.56 angstrom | 5.34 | 6.88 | 6.07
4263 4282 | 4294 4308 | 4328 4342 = 3.95 angstrom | 5.48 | 6.8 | 6.08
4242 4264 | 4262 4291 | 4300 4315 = -2.79 angstrom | 5.49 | 4.24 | 4.95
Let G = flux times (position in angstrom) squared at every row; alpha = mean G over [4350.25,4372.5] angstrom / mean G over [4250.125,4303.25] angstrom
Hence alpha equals 1.38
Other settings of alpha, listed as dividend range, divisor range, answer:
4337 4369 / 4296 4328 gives 1.35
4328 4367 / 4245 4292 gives 1.34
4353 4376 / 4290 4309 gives 1.60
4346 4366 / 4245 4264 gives 1.37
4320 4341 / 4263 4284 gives 1.22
